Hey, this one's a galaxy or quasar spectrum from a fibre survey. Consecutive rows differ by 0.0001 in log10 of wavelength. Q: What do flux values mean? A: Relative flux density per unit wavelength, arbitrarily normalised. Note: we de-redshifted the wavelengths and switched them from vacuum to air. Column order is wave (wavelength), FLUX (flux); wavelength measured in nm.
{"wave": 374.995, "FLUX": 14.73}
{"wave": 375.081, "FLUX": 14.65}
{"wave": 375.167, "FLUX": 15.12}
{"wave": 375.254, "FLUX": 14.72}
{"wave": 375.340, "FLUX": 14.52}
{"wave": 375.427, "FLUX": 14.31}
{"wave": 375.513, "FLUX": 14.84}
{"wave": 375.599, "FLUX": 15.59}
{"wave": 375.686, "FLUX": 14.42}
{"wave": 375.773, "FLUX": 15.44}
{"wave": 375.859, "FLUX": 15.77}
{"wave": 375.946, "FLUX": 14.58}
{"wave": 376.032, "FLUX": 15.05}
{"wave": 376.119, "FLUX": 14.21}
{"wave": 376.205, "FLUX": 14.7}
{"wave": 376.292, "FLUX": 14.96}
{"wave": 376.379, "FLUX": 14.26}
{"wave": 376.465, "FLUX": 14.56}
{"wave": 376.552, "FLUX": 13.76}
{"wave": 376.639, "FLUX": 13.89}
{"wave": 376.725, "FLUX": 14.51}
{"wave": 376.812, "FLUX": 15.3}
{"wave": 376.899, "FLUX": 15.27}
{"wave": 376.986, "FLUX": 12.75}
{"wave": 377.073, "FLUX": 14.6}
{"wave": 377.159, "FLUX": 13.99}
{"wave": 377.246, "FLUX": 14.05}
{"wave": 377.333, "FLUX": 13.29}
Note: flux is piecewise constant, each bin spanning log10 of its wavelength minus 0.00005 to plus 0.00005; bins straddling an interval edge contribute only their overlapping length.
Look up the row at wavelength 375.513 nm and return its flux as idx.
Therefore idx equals 14.84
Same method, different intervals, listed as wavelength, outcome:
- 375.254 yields 14.72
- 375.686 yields 14.42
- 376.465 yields 14.56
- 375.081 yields 14.65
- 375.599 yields 15.59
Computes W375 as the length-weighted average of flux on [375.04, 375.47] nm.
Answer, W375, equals 14.7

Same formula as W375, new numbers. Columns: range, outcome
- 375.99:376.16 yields 14.6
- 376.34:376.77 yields 14.2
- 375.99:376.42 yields 14.6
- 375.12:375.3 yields 14.9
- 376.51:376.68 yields 13.8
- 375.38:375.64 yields 14.9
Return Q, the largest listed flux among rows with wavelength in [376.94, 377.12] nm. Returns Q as 14.6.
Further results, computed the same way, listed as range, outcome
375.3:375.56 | 14.84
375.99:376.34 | 15.05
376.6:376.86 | 15.3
